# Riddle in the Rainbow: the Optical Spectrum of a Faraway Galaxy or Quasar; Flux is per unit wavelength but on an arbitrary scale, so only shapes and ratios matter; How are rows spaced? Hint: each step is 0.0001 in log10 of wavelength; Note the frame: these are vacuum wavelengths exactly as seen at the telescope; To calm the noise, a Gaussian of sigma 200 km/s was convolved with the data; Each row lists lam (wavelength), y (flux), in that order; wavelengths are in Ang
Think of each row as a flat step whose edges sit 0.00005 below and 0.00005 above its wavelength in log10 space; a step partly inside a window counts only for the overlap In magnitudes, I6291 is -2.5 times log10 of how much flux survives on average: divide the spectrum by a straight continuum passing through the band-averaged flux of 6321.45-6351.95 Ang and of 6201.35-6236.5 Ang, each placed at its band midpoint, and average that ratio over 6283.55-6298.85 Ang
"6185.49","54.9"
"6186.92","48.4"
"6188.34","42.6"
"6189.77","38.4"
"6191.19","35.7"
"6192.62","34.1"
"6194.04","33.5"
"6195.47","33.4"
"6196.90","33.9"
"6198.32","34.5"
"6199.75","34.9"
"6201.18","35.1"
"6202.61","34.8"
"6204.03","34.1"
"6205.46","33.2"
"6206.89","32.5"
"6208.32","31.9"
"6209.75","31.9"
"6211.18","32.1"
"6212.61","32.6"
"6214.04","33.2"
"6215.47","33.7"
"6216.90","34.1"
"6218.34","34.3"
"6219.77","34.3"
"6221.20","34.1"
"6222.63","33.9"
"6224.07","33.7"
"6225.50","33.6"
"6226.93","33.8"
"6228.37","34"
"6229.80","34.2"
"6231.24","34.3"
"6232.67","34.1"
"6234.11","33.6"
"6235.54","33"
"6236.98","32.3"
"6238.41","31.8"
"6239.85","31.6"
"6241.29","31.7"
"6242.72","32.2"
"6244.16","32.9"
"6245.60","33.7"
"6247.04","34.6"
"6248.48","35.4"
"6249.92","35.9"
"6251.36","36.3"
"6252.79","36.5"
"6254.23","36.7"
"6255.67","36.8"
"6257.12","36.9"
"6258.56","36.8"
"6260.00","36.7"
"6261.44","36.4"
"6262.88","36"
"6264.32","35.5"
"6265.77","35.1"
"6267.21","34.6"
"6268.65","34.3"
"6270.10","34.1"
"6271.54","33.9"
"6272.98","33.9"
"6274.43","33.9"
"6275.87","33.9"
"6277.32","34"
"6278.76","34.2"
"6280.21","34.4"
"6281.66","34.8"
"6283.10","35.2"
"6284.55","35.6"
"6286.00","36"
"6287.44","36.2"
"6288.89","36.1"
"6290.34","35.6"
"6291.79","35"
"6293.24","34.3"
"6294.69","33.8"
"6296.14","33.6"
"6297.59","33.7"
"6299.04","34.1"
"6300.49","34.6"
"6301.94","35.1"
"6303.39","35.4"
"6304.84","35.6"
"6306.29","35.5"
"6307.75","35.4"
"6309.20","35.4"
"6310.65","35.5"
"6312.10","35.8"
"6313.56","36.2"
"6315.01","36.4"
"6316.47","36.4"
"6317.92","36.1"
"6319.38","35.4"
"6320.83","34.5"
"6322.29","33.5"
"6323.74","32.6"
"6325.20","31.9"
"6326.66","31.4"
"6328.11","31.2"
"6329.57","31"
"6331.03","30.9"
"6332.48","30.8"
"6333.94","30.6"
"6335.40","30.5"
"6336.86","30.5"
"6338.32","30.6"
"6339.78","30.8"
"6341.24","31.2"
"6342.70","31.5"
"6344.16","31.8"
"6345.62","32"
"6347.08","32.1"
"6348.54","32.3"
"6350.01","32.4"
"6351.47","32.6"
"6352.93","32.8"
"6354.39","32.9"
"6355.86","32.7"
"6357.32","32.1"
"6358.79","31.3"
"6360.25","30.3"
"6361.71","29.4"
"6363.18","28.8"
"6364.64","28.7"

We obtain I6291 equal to -0.09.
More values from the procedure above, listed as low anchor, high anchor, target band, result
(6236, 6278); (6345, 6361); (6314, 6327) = -0.04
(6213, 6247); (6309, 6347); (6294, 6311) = -0.06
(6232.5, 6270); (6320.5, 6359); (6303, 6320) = -0.10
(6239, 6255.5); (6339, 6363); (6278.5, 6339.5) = -0.04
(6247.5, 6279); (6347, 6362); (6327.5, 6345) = 0.06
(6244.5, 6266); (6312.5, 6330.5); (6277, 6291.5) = -0.01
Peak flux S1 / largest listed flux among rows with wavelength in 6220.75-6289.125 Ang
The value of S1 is 36.9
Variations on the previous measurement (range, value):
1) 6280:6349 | 36.4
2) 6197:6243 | 35.1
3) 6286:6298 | 36.2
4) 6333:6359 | 32.9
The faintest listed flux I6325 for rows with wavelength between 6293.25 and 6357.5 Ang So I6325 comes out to 30.5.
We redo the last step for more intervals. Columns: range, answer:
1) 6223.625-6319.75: 31.6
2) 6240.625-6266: 31.7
